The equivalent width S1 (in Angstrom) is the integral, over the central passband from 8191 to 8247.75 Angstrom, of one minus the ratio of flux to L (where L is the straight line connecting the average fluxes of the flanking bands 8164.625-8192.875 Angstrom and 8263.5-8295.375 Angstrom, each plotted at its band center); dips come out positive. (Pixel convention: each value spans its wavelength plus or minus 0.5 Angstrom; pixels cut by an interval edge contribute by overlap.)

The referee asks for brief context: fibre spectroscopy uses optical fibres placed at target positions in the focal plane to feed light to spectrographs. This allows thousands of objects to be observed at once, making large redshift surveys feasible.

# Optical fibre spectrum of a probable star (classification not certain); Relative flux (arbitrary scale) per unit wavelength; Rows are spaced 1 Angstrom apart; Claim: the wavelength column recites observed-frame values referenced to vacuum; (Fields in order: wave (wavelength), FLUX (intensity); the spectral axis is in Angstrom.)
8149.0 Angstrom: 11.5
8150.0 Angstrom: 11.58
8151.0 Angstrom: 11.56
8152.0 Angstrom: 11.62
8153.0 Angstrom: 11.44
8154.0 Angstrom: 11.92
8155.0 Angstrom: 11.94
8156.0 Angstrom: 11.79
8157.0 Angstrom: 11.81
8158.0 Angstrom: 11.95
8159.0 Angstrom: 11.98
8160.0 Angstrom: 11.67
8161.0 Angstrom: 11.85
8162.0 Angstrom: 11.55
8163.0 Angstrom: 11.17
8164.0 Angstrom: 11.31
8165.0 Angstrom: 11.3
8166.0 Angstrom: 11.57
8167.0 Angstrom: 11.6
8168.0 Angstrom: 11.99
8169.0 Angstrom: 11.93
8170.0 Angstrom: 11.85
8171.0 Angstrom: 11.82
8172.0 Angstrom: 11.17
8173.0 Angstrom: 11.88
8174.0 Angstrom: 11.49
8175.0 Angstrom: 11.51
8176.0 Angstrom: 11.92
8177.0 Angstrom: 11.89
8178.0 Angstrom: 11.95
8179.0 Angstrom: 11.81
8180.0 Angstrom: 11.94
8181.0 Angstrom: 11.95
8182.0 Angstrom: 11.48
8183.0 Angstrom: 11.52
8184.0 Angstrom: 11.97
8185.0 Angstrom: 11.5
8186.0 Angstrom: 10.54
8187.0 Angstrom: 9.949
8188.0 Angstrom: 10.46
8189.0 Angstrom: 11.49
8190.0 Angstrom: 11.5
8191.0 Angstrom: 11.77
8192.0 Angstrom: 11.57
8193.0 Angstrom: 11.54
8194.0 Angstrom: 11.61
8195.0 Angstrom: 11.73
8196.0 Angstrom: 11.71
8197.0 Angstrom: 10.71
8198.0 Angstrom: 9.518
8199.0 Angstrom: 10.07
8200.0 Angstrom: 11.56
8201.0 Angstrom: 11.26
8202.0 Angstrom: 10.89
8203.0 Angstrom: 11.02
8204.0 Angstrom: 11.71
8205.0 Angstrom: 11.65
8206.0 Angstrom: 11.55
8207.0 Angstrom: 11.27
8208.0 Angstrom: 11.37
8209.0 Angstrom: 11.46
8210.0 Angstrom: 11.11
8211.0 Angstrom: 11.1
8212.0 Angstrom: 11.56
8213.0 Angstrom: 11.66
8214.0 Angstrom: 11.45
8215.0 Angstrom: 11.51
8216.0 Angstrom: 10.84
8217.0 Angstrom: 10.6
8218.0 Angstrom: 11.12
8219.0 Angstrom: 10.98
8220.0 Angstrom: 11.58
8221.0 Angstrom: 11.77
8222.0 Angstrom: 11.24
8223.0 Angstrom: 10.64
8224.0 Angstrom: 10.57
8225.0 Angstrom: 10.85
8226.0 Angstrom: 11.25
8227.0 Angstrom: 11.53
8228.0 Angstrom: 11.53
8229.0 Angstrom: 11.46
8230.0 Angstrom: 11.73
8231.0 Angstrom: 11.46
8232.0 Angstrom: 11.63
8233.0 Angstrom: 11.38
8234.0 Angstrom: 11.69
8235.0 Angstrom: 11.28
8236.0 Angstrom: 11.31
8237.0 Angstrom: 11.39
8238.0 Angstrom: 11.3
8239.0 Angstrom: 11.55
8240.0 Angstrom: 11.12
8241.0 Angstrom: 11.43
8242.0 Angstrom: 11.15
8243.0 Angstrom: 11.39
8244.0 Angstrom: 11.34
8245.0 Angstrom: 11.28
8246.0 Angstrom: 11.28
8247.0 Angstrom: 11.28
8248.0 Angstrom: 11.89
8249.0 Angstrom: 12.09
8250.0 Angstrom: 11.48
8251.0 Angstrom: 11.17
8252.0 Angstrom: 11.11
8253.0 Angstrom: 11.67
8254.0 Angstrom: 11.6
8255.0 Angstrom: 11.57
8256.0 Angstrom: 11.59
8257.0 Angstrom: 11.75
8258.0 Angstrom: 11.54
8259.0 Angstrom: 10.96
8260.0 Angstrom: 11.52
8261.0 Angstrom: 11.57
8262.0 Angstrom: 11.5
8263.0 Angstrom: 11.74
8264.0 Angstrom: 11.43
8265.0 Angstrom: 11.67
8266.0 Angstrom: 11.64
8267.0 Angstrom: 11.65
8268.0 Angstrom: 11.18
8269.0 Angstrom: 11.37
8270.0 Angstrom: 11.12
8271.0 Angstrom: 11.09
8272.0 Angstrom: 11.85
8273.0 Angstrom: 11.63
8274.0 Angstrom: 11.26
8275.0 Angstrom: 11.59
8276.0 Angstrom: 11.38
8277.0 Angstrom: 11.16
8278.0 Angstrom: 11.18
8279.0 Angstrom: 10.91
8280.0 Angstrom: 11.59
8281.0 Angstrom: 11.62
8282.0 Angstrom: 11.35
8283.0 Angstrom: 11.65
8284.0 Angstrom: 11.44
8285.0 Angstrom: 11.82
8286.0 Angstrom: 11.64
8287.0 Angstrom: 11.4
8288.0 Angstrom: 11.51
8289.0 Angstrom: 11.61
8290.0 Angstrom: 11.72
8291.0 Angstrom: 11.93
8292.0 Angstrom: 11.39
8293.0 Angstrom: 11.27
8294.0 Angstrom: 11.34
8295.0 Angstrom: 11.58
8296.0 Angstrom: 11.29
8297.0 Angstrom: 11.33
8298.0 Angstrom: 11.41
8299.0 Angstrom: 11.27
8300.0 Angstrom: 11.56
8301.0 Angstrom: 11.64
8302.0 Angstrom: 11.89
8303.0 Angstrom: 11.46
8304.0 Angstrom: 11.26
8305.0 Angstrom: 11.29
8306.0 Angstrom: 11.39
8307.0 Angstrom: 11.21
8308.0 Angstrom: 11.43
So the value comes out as 1.14 Angstrom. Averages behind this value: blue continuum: 11.5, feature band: 11.3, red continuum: 11.5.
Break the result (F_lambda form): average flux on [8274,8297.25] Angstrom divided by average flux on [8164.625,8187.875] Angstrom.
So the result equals 0.99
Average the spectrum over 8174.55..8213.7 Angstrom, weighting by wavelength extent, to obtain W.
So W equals 11.4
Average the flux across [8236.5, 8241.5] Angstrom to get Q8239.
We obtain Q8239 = 11.4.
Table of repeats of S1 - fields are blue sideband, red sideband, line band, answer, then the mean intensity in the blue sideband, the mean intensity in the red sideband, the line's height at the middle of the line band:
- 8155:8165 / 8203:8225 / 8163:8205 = 0.3 Angstrom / 11.7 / 11.3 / 11.5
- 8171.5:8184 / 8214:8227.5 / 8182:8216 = 0.5 Angstrom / 11.7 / 11.1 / 11.4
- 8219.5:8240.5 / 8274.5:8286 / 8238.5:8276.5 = -0.2 Angstrom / 11.3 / 11.4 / 11.4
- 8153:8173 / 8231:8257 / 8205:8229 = 0.6 Angstrom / 11.7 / 11.4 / 11.5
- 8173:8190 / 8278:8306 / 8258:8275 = 0.0 Angstrom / 11.5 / 11.5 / 11.5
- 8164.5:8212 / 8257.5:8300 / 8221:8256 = 0.2 Angstrom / 11.4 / 11.5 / 11.4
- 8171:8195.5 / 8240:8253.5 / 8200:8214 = 0.1 Angstrom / 11.5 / 11.4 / 11.5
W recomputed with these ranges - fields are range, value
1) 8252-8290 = 11.5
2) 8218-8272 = 11.4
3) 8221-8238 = 11.3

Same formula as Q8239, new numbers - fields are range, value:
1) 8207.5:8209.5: 11.4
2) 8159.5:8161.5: 11.8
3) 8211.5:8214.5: 11.6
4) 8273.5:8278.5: 11.3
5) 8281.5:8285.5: 11.6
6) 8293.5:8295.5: 11.5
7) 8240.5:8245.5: 11.3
